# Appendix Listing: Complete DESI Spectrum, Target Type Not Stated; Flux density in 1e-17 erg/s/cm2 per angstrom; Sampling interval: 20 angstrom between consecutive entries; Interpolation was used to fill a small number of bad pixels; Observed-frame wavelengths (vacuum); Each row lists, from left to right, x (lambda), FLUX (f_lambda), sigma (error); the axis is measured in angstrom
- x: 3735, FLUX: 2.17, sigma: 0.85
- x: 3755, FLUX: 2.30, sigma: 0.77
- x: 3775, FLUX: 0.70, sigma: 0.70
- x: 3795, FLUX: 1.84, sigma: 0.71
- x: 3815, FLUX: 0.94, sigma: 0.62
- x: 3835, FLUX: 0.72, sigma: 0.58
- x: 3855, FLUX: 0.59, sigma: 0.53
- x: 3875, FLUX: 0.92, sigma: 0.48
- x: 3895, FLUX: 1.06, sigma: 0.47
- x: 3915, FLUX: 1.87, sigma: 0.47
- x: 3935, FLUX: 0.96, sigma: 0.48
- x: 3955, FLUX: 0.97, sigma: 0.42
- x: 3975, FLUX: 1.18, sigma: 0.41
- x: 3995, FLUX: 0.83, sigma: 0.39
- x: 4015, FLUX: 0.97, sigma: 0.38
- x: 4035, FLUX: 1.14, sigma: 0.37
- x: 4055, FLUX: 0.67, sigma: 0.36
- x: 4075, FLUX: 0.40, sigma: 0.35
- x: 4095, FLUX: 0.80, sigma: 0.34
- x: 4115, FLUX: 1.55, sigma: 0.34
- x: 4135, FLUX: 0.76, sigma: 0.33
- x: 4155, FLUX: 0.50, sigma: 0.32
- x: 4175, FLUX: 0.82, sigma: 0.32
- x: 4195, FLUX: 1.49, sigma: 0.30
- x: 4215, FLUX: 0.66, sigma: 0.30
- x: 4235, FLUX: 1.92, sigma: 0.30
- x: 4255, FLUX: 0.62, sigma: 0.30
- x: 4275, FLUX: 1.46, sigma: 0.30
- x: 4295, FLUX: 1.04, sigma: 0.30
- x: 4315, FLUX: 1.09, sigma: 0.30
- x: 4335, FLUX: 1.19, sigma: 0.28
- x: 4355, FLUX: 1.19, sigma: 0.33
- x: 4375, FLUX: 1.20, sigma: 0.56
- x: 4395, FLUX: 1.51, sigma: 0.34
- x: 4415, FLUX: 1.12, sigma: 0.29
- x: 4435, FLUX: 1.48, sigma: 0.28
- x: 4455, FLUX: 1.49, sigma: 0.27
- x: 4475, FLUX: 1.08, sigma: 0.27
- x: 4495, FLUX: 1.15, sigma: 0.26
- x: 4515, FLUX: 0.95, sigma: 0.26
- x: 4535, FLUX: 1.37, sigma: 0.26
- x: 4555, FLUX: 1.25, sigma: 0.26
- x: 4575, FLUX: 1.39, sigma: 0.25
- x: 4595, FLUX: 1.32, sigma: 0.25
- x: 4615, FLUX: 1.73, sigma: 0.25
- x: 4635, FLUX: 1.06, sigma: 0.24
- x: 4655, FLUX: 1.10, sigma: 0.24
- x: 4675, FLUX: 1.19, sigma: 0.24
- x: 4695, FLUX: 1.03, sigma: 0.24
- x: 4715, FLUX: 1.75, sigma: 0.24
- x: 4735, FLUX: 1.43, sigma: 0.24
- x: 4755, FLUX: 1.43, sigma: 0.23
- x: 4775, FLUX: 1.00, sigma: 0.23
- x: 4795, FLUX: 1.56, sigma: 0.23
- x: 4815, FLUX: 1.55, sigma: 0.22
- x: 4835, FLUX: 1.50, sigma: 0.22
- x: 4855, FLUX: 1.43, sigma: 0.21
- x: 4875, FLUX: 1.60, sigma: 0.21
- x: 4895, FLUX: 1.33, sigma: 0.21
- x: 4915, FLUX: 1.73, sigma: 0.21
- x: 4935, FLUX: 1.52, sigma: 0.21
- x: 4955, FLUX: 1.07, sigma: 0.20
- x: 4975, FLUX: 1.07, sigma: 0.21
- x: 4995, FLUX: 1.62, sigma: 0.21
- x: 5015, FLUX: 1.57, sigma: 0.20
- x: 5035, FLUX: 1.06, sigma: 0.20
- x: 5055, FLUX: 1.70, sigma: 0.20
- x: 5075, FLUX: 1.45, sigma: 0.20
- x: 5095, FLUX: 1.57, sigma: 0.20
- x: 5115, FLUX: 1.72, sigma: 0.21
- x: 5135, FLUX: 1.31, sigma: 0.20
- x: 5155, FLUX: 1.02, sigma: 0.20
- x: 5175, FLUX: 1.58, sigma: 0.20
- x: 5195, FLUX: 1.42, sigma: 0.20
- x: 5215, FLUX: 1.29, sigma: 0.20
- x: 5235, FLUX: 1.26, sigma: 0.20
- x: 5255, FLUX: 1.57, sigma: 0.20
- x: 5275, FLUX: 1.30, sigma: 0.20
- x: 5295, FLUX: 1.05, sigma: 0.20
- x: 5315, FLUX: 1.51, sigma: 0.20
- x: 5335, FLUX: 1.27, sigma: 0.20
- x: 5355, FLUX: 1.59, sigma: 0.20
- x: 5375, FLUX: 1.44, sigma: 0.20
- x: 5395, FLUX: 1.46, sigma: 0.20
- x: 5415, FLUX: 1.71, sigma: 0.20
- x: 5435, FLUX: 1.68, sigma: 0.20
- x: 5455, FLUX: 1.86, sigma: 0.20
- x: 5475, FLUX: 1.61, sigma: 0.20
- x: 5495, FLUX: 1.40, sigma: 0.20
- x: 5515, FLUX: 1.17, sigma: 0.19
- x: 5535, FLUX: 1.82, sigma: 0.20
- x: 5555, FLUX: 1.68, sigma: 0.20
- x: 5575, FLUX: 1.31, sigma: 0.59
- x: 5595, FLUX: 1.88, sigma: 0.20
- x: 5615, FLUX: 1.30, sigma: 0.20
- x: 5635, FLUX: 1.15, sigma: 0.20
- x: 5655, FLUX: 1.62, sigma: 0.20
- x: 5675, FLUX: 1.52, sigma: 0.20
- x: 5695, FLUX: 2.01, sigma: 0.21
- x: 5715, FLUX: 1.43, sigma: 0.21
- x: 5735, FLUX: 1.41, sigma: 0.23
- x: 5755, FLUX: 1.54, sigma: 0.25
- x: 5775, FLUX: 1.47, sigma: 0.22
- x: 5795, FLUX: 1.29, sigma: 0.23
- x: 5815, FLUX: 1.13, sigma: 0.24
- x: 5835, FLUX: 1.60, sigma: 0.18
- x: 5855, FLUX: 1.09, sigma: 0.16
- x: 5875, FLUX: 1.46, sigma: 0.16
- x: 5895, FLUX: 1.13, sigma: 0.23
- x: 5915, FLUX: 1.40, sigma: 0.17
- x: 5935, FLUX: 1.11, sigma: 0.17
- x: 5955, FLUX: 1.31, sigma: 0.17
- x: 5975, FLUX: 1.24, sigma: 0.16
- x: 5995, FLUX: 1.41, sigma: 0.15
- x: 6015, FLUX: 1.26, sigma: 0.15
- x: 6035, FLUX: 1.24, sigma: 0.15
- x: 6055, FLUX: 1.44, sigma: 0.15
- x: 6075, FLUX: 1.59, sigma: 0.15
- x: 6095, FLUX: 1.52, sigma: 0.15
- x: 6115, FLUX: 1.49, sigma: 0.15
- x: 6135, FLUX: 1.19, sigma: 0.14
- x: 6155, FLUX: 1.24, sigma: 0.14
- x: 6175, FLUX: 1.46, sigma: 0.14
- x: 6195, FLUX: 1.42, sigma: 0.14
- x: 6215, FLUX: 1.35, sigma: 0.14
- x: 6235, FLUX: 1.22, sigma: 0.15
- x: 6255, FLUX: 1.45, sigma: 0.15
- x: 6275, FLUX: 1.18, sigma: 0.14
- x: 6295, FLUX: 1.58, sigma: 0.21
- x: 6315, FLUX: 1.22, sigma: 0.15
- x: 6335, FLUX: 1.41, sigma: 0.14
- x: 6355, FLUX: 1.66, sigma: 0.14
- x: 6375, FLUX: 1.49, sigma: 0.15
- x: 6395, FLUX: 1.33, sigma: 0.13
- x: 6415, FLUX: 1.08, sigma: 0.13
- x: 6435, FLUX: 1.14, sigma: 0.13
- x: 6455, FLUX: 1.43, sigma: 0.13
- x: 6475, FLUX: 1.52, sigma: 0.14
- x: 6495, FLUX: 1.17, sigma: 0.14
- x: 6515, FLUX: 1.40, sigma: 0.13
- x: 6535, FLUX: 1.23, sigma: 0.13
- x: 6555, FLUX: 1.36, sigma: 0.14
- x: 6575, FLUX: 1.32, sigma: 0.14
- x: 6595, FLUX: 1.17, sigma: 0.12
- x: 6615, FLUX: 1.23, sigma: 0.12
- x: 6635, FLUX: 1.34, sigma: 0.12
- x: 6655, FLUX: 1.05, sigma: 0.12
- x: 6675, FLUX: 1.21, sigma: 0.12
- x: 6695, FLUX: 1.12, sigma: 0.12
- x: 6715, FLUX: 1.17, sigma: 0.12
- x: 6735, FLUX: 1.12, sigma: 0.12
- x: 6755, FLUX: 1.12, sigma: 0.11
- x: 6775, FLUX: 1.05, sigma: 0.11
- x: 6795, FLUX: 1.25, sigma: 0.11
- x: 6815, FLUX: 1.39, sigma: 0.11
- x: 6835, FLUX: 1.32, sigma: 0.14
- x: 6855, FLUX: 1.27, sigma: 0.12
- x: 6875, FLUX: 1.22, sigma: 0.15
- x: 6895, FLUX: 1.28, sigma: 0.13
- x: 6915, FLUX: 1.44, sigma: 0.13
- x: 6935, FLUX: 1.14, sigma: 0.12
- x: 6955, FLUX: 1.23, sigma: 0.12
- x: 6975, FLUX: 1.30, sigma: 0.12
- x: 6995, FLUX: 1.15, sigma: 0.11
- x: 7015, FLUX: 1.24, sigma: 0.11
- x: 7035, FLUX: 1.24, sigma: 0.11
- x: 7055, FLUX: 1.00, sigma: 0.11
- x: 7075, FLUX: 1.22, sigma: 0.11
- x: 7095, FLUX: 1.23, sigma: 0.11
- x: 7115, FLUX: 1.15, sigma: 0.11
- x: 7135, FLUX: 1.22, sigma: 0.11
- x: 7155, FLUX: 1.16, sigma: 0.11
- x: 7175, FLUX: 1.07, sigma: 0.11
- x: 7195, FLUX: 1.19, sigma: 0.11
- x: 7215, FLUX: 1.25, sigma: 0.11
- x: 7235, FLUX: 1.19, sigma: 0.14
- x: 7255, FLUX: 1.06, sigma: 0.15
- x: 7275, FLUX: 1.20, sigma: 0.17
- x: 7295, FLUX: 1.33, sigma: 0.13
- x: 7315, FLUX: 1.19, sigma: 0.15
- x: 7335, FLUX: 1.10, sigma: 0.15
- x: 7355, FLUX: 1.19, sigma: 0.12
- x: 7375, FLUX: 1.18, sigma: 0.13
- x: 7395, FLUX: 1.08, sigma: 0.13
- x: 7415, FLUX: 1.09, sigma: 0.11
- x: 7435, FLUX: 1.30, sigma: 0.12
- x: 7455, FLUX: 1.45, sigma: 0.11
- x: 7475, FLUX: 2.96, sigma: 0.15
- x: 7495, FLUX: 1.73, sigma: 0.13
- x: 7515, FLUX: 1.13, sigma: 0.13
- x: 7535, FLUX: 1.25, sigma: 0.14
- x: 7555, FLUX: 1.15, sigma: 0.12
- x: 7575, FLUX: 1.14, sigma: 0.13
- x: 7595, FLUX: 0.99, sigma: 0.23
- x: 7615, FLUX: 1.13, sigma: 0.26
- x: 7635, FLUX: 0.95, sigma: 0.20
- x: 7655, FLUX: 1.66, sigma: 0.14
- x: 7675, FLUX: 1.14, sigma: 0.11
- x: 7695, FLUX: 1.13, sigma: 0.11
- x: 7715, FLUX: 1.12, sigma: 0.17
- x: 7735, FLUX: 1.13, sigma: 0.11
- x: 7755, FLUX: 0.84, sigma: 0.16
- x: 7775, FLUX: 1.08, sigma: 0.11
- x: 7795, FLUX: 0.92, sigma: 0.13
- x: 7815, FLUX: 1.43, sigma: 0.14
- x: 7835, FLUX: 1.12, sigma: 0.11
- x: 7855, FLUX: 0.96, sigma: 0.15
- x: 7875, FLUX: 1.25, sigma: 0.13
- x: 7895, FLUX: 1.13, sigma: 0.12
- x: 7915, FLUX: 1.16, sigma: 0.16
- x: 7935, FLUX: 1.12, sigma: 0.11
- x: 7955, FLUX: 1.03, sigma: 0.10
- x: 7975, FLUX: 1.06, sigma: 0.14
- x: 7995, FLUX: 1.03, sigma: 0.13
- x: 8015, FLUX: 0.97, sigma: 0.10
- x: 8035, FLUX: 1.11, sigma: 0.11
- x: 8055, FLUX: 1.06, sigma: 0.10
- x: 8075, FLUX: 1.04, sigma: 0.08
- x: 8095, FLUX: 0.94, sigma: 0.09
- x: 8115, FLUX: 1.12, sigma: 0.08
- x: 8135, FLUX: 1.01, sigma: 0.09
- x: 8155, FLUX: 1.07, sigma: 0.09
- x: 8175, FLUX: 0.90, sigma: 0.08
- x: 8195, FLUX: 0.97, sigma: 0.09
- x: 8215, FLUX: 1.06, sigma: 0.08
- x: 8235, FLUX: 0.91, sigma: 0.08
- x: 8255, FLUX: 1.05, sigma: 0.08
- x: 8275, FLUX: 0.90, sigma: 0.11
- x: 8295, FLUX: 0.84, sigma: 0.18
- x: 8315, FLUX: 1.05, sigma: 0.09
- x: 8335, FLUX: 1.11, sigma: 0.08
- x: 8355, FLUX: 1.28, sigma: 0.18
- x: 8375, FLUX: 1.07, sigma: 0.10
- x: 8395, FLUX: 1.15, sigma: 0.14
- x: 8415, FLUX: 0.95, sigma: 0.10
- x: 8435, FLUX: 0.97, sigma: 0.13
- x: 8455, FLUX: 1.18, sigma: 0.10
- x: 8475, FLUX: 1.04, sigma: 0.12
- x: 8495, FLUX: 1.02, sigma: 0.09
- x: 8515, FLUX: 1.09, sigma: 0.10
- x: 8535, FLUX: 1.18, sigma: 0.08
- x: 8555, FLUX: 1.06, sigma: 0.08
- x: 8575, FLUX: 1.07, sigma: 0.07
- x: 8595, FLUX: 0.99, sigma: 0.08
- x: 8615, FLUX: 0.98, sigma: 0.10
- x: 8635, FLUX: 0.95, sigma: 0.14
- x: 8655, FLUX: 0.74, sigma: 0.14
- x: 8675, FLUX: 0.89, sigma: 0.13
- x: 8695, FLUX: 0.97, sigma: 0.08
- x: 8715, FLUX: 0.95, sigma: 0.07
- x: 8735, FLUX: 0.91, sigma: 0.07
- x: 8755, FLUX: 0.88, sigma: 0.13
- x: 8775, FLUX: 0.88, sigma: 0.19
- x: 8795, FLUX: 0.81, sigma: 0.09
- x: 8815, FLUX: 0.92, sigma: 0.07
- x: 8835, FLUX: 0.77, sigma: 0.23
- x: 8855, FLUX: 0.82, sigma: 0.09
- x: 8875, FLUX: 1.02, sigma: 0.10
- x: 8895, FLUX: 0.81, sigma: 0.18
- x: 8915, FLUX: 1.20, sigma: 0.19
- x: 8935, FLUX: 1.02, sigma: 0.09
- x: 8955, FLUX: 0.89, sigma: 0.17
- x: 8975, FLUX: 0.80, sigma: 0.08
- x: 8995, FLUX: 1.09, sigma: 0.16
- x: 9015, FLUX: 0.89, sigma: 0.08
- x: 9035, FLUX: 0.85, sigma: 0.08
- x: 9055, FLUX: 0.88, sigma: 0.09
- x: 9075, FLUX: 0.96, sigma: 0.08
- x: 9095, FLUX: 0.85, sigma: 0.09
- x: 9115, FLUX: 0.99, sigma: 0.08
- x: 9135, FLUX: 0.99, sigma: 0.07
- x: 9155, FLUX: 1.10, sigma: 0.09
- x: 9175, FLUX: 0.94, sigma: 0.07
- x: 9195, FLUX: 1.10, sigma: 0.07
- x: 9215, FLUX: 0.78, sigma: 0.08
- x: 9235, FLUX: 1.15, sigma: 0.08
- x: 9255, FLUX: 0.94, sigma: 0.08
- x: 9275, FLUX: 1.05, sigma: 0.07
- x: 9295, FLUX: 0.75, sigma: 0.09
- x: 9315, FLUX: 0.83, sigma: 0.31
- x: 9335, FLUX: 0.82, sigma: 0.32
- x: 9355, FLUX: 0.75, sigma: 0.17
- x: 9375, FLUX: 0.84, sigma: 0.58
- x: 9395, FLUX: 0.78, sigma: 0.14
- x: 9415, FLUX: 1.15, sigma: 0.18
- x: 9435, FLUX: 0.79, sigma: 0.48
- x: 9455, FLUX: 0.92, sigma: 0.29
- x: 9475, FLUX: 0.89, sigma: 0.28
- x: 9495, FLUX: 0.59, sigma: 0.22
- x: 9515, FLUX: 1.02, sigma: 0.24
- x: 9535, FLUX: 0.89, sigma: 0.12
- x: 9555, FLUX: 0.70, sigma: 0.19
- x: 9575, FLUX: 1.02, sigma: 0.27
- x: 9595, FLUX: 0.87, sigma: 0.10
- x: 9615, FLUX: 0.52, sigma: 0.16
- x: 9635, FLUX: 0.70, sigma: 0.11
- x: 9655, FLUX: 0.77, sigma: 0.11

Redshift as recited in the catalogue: 0.14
